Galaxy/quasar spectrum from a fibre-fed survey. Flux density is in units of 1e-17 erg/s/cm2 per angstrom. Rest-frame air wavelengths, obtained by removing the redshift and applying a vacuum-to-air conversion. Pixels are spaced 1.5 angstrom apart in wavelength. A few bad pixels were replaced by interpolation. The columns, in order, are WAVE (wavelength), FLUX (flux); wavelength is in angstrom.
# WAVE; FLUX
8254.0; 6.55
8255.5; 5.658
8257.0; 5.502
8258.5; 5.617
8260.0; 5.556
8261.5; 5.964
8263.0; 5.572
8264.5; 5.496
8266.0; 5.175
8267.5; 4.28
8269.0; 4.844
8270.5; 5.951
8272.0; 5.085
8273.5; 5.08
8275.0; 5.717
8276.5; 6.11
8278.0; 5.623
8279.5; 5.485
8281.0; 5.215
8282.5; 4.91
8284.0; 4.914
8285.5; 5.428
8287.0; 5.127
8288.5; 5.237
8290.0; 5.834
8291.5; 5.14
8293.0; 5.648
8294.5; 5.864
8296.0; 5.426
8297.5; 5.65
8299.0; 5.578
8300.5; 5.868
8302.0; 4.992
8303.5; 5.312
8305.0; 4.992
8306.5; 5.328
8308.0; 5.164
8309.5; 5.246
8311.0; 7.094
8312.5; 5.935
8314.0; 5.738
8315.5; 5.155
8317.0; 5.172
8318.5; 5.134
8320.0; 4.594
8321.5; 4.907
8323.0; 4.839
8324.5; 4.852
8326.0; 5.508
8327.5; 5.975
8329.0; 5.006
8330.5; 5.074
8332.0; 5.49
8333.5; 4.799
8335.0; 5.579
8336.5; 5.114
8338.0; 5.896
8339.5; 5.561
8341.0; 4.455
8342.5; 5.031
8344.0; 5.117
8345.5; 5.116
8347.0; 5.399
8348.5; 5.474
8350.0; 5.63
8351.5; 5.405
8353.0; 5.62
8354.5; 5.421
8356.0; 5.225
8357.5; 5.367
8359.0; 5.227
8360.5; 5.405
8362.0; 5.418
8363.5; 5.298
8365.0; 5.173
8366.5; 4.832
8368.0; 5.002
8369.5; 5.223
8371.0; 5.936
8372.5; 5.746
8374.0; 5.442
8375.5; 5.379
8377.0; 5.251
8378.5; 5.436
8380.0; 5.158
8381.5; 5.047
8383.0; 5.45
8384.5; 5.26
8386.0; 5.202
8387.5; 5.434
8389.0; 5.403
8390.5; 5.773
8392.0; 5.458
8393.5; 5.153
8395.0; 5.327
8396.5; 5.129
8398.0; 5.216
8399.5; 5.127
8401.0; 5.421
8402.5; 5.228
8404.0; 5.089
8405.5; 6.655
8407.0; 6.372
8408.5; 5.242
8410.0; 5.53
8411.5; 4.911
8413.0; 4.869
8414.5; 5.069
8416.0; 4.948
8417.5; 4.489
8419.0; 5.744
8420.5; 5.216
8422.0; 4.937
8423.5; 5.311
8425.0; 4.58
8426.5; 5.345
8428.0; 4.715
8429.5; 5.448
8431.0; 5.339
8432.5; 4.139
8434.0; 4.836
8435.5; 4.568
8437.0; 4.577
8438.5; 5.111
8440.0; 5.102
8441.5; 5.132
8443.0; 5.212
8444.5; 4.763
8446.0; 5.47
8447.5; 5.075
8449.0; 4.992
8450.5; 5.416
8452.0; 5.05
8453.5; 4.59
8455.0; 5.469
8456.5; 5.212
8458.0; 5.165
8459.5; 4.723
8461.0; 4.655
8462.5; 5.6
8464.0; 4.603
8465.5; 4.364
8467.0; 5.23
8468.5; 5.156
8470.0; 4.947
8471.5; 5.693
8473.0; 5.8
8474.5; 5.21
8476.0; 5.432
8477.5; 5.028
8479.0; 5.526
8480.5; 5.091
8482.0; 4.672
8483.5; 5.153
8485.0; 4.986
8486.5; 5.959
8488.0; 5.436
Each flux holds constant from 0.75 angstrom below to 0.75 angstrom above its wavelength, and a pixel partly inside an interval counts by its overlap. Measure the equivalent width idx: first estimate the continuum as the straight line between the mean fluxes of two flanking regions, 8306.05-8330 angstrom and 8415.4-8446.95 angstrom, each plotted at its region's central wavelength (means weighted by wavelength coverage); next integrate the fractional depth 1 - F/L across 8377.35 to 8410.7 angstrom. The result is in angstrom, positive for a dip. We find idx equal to -1.9 angstrom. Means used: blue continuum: 5.35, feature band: 5.41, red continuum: 5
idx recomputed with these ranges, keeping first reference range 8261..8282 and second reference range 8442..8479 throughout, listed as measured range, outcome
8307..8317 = -0.6 angstrom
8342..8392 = -0.9 angstrom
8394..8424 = -0.5 angstrom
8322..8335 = 0.2 angstrom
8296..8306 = -0.1 angstrom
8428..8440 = 0.7 angstrom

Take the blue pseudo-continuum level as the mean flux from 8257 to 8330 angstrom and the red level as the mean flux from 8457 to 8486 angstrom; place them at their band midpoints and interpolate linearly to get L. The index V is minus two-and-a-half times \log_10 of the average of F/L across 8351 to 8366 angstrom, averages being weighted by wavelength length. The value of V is -0.01 mag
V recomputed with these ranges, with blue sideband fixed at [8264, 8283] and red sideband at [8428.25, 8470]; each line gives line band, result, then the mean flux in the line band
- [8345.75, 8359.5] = -0.050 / 5.41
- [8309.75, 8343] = -0.021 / 5.32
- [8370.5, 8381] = -0.068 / 5.46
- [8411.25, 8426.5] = 0.005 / 5.03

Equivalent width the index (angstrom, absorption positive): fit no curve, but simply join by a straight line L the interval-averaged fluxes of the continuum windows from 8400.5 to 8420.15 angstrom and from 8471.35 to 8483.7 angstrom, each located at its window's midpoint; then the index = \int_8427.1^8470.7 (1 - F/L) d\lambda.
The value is 2.60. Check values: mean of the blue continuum 5.35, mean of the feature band 4.99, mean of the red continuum 5.28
